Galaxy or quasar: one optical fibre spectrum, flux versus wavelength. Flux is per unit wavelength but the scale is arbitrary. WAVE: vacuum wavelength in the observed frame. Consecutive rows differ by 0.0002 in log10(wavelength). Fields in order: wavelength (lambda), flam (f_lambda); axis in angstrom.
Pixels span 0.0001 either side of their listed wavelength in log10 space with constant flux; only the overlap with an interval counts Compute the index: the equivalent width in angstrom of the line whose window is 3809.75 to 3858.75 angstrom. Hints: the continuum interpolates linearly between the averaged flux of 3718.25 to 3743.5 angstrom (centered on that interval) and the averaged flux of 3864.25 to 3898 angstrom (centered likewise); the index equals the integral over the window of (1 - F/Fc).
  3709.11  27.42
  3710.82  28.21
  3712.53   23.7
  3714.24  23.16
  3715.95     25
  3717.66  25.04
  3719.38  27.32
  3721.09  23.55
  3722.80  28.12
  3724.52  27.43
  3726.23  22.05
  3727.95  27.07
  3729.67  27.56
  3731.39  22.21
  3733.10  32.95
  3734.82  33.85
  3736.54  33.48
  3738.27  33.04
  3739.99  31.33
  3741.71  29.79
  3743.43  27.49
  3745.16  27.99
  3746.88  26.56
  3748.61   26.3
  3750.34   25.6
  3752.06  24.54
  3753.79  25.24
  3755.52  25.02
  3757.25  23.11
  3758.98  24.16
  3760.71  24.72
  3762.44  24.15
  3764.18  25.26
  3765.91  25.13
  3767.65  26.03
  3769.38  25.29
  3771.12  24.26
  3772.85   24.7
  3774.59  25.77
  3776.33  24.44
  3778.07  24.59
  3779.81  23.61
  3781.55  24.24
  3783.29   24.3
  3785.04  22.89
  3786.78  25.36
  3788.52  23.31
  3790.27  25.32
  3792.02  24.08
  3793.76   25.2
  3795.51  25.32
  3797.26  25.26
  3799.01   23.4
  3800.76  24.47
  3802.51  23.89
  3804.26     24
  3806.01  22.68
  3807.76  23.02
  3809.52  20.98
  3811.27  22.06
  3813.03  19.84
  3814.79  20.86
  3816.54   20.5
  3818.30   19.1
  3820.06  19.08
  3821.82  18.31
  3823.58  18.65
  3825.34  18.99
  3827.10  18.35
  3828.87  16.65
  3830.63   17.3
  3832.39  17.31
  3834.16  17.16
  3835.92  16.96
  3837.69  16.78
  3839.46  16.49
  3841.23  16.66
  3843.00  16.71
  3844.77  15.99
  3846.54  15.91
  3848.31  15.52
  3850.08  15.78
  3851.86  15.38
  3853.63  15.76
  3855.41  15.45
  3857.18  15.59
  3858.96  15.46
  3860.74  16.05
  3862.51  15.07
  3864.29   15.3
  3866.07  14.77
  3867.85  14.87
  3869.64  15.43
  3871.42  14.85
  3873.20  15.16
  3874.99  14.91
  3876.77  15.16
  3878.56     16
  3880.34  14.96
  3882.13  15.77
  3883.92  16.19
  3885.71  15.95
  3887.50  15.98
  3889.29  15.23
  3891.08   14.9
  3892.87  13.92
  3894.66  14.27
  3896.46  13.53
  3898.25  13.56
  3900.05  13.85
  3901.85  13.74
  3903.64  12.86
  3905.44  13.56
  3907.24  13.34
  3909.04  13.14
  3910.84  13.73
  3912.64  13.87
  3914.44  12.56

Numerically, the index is 4.5 angstrom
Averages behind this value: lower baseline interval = 28.5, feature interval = 17.5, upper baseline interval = 15.1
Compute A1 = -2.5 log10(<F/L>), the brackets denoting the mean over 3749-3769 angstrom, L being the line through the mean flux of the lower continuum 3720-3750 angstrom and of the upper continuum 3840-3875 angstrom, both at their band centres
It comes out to 0.04 mag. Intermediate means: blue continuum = 28.2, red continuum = 15.6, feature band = 24.9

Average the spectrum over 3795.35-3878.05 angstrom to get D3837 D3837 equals 18.1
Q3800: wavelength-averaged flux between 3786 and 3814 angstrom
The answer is 23.6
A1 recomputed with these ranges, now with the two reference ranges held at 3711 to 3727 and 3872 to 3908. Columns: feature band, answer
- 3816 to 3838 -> 0.03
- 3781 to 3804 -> -0.18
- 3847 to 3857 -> 0.09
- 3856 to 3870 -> 0.07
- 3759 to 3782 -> -0.13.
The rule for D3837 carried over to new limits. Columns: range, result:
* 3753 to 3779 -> 24.8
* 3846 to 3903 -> 15.1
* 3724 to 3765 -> 27.1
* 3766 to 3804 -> 24.6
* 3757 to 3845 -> 21.9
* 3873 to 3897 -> 15.2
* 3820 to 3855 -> 16.9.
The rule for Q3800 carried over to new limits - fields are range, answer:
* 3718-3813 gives 25.6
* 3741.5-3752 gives 26.9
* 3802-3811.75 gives 22.8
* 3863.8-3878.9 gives 15.1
